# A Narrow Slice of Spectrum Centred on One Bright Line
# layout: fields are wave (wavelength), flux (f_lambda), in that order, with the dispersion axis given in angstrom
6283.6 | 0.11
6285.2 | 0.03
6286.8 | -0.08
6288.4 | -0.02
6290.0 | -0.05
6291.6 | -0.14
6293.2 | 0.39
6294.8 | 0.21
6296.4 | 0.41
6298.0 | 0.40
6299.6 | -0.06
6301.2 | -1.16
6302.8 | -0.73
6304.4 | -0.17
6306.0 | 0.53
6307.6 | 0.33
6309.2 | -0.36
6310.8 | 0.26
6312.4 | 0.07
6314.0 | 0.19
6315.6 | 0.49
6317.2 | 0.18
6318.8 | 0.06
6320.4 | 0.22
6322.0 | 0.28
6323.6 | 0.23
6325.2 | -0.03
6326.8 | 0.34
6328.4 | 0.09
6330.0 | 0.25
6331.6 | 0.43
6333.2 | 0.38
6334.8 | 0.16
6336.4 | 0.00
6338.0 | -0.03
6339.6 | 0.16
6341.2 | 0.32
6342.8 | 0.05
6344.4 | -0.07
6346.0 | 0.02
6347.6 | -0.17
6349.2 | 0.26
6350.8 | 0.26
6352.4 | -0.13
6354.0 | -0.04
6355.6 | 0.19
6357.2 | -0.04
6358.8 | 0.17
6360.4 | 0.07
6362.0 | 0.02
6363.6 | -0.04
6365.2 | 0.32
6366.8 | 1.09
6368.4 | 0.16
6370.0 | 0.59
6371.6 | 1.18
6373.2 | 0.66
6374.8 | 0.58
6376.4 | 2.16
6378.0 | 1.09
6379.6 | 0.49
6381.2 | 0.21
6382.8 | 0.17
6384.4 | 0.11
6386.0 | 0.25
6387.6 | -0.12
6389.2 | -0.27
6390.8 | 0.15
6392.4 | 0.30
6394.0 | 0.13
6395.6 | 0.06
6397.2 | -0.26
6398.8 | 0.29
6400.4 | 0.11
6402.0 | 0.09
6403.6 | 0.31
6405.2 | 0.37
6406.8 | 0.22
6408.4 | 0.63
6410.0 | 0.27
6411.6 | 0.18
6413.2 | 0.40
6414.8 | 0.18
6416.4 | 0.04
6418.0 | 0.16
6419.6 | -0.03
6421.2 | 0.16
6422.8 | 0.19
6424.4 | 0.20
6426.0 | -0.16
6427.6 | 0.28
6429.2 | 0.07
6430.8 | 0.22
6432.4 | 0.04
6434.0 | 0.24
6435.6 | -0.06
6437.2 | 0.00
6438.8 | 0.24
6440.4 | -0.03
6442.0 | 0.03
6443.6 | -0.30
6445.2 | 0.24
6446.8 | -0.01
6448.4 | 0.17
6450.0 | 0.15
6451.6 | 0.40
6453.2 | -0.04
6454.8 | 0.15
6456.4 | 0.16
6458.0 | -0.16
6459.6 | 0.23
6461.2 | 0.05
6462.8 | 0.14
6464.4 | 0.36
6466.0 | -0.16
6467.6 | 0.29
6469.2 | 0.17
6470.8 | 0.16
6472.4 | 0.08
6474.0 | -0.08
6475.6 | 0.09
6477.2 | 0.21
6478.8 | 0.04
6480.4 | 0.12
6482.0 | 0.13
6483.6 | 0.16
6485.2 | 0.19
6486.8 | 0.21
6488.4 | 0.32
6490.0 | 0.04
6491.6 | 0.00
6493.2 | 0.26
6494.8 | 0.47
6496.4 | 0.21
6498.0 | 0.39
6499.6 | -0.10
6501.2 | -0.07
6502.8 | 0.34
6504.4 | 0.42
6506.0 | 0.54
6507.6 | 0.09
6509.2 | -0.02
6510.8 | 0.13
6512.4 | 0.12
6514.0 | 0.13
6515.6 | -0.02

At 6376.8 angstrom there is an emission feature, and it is [O II]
